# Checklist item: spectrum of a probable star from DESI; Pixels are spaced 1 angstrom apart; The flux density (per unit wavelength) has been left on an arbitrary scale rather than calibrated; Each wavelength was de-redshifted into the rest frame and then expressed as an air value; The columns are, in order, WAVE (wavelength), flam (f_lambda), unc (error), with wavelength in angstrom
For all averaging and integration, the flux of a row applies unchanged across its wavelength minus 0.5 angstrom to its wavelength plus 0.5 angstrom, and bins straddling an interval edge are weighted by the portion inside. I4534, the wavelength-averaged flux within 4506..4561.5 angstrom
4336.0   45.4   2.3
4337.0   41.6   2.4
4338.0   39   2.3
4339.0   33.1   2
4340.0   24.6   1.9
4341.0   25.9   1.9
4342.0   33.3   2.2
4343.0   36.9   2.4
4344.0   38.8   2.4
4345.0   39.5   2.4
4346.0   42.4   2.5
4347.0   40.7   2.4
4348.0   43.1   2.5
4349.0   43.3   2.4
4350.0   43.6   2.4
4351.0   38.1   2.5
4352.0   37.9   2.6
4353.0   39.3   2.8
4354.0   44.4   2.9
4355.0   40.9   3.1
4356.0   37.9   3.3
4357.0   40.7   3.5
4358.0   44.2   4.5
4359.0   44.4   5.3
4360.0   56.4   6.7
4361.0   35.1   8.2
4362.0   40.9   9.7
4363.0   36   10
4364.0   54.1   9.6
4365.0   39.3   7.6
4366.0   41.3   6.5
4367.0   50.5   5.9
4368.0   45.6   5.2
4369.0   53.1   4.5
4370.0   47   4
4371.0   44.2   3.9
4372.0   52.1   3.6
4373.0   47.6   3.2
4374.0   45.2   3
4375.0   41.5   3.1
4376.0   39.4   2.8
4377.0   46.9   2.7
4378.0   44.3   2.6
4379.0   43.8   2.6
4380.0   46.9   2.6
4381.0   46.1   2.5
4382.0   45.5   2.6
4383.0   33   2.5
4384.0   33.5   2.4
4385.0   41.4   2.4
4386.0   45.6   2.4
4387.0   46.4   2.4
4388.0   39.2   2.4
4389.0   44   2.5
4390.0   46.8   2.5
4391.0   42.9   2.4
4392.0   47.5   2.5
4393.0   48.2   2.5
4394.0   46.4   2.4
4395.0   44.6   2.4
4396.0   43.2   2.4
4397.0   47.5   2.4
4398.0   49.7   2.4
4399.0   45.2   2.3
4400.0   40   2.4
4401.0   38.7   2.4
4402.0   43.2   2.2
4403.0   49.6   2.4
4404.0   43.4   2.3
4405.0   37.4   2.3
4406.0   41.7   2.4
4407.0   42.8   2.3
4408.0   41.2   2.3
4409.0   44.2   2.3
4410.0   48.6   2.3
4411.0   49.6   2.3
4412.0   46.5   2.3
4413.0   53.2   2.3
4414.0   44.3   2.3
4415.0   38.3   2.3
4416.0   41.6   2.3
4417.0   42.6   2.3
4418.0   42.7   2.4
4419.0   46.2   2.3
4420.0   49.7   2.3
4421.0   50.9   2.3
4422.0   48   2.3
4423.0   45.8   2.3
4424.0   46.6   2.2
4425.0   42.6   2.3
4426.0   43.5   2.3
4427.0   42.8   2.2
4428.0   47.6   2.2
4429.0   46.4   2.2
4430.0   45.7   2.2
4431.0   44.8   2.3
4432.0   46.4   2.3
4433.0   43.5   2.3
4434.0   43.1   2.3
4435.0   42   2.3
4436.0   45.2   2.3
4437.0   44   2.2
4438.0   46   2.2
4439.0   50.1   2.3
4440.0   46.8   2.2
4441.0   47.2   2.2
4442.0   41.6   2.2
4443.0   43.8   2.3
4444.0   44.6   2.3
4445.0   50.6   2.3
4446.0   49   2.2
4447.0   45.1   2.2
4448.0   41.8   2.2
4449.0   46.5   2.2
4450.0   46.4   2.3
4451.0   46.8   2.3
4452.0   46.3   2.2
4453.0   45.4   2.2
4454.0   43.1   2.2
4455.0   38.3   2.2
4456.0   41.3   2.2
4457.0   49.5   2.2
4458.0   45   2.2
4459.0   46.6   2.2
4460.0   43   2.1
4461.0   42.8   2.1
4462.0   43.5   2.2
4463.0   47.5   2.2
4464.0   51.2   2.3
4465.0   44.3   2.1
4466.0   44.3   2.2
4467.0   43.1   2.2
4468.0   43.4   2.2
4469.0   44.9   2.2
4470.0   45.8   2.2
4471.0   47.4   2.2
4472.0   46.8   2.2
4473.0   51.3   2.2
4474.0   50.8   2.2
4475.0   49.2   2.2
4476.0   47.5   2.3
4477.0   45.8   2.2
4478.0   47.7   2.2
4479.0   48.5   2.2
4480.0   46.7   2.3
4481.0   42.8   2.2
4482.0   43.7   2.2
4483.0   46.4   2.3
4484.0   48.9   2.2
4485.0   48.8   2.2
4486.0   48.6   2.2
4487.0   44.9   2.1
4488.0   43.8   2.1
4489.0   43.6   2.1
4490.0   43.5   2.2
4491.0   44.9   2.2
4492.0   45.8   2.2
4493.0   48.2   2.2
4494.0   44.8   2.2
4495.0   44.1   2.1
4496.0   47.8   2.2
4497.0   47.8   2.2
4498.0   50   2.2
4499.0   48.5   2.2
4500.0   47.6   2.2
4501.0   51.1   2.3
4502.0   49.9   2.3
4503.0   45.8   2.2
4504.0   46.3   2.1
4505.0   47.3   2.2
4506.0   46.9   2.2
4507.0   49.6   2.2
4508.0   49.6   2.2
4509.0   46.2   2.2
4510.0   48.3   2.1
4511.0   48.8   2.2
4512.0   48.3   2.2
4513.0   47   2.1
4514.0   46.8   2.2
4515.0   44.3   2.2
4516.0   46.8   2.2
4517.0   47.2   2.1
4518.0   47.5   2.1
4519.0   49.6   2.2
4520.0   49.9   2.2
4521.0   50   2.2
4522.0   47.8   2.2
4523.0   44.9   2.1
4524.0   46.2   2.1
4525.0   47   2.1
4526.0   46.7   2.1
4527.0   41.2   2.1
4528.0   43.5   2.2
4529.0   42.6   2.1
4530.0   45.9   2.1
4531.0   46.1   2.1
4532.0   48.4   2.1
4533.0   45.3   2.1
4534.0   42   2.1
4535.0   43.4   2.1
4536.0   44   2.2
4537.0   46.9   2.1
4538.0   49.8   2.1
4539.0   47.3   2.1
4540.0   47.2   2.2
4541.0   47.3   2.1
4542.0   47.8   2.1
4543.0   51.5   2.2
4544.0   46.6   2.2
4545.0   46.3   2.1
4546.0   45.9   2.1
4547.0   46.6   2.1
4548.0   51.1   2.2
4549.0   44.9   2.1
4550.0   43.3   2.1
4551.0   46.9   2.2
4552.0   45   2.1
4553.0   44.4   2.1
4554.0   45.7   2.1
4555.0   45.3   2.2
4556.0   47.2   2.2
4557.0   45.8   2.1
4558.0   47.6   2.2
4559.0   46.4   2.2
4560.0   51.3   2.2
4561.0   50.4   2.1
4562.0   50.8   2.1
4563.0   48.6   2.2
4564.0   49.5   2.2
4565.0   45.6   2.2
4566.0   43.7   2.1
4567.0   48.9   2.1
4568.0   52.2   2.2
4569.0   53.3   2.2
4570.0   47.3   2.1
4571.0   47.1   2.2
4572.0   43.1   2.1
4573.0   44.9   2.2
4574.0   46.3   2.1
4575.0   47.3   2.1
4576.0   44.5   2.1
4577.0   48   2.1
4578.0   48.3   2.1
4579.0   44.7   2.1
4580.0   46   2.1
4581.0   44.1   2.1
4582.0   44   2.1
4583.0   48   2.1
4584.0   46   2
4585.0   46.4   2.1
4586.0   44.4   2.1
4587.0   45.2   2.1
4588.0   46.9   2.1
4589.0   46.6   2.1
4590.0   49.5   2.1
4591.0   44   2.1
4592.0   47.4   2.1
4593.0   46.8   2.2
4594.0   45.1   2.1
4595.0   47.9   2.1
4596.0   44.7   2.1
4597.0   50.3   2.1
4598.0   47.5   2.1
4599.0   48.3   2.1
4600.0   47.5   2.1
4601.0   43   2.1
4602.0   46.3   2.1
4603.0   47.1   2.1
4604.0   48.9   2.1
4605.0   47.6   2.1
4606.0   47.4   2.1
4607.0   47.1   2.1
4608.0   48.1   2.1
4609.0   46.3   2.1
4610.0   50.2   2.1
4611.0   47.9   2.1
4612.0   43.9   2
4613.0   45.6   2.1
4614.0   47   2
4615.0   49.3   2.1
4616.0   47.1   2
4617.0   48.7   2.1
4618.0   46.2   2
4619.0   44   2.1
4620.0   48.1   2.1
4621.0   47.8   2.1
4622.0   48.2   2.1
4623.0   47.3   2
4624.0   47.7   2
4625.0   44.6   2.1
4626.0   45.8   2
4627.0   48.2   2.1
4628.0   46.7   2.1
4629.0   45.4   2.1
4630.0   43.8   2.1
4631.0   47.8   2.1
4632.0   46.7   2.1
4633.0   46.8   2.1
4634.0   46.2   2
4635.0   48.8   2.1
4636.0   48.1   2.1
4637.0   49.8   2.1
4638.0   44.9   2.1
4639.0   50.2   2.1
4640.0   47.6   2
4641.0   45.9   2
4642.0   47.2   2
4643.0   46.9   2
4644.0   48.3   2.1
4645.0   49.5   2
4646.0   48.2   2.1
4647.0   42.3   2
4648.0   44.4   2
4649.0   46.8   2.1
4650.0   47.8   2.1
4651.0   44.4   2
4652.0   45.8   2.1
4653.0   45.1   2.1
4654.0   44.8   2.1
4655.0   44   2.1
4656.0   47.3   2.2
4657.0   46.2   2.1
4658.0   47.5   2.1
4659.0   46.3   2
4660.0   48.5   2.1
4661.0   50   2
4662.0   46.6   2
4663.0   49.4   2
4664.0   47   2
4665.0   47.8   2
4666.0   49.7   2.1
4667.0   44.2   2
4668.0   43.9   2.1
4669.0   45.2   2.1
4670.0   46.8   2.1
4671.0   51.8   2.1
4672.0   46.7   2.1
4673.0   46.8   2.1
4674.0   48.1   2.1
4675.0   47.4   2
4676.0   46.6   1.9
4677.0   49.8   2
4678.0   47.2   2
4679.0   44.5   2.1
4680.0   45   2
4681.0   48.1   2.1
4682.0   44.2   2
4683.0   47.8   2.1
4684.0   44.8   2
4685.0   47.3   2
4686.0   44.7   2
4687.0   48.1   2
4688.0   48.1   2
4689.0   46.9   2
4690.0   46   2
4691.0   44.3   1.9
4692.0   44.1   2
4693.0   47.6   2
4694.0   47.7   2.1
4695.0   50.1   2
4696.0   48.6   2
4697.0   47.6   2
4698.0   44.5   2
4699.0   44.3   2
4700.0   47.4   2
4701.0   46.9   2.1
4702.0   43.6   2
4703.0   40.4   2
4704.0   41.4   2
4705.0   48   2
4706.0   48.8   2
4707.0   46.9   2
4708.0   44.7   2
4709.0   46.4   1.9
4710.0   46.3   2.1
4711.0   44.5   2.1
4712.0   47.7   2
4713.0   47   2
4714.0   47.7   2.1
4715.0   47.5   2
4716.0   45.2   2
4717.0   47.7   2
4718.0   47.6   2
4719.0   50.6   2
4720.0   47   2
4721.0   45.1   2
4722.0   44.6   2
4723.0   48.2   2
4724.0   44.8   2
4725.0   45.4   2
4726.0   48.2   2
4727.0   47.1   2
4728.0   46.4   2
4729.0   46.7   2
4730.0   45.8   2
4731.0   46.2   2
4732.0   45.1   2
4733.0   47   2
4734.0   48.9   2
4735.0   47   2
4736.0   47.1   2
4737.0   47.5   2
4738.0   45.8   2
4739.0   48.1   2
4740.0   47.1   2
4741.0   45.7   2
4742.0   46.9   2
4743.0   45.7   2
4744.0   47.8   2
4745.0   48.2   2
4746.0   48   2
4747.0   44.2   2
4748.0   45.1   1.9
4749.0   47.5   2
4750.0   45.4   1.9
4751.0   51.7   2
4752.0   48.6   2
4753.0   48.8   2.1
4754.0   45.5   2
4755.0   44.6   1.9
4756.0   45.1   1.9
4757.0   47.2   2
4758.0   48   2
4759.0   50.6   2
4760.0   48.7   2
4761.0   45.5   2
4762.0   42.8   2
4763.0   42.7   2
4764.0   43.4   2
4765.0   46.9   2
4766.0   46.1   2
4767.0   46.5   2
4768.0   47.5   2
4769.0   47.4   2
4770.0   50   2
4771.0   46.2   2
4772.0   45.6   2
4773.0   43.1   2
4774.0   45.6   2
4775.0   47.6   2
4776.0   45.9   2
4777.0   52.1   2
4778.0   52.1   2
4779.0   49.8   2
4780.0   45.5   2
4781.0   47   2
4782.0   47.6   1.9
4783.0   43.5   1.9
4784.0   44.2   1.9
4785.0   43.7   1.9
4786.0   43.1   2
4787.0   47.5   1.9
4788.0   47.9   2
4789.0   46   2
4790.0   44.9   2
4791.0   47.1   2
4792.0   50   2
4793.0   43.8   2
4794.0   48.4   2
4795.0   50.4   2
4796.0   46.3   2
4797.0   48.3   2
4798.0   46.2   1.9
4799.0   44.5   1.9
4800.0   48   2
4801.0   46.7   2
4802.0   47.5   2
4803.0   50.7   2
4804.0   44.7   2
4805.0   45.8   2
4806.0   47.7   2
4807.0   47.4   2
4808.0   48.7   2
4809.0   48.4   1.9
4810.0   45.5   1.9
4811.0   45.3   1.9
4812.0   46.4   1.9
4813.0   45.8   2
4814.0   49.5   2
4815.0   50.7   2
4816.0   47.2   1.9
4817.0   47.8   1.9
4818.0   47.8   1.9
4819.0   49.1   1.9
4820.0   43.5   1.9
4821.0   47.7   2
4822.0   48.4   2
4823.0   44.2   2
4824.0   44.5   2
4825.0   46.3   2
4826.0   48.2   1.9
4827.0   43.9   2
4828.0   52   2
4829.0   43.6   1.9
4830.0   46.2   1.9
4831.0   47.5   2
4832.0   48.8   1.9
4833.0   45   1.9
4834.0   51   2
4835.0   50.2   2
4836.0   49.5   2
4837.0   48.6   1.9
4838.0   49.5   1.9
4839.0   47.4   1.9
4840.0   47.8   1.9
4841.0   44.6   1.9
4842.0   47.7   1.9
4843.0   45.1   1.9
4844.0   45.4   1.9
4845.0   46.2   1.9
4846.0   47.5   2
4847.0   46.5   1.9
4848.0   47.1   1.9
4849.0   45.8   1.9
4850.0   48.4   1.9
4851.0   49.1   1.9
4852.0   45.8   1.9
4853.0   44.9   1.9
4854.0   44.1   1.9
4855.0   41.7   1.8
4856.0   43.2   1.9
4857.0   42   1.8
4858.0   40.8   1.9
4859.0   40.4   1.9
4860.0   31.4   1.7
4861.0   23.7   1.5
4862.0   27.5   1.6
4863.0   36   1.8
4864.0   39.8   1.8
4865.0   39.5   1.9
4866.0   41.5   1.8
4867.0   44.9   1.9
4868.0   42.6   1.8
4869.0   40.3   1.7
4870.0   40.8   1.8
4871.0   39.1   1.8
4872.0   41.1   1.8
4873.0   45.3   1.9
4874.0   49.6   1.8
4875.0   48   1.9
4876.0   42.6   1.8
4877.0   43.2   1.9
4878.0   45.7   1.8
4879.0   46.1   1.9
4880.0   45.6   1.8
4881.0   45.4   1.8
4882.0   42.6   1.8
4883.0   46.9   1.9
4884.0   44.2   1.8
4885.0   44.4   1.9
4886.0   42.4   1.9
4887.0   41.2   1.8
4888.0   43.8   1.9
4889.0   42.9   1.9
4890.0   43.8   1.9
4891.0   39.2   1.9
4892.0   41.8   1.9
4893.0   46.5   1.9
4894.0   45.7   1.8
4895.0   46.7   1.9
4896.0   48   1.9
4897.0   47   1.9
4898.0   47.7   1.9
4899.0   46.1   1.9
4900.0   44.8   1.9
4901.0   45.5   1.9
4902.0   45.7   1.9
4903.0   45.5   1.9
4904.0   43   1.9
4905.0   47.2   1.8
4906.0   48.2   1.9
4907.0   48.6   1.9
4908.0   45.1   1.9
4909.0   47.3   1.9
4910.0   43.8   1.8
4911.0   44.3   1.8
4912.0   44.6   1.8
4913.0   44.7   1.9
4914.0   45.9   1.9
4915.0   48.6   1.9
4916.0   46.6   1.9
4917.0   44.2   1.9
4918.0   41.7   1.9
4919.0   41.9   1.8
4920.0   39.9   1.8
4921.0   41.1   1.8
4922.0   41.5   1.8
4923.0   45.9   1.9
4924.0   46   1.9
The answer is 46.8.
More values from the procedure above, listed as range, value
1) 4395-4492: 45.4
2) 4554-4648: 47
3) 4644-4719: 46.6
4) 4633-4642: 47.6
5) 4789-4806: 47.1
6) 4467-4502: 46.8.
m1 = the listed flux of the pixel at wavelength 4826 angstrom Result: 48.2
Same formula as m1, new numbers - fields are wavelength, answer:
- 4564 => 49.5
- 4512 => 48.3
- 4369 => 53.1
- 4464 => 51.2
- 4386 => 45.6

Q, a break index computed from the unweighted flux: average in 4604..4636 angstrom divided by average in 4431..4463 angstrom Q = 1.0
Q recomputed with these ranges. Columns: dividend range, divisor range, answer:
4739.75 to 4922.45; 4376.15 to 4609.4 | 0.99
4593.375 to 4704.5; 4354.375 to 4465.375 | 1.05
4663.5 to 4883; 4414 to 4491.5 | 1.01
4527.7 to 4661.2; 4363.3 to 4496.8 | 1.03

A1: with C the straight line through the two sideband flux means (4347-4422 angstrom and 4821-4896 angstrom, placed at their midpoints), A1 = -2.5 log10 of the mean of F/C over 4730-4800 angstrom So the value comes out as -0.06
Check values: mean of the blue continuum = 44.1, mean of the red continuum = 44.2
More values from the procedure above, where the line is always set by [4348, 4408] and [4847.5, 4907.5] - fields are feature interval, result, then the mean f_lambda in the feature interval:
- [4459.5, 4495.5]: -0.06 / 46.1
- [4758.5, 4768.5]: -0.06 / 46.1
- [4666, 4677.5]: -0.09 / 47.1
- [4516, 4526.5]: -0.10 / 47.6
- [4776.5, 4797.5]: -0.09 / 47.1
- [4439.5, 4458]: -0.04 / 45.2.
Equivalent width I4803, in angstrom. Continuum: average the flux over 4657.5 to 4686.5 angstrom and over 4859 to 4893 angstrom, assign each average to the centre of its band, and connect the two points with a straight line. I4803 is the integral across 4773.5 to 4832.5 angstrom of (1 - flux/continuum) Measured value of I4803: -4.7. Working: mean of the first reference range 47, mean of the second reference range 41.7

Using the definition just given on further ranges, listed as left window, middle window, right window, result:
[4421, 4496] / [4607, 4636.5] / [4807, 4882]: -1.1 angstrom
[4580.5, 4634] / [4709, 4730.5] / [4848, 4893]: -0.9 angstrom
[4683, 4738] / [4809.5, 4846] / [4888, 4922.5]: -1.3 angstrom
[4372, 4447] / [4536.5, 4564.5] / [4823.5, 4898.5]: -1.8 angstrom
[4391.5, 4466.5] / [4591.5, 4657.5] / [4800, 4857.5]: -1.2 angstrom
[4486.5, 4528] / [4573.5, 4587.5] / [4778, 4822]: 0.3 angstrom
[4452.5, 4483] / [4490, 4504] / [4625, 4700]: -0.4 angstrom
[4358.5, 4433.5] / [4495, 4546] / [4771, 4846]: -1.8 angstrom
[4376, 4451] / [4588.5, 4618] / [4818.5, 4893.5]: -1.7 angstrom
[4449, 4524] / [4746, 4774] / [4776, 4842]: 0.4 angstrom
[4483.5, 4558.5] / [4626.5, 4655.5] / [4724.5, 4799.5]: 0.1 angstrom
